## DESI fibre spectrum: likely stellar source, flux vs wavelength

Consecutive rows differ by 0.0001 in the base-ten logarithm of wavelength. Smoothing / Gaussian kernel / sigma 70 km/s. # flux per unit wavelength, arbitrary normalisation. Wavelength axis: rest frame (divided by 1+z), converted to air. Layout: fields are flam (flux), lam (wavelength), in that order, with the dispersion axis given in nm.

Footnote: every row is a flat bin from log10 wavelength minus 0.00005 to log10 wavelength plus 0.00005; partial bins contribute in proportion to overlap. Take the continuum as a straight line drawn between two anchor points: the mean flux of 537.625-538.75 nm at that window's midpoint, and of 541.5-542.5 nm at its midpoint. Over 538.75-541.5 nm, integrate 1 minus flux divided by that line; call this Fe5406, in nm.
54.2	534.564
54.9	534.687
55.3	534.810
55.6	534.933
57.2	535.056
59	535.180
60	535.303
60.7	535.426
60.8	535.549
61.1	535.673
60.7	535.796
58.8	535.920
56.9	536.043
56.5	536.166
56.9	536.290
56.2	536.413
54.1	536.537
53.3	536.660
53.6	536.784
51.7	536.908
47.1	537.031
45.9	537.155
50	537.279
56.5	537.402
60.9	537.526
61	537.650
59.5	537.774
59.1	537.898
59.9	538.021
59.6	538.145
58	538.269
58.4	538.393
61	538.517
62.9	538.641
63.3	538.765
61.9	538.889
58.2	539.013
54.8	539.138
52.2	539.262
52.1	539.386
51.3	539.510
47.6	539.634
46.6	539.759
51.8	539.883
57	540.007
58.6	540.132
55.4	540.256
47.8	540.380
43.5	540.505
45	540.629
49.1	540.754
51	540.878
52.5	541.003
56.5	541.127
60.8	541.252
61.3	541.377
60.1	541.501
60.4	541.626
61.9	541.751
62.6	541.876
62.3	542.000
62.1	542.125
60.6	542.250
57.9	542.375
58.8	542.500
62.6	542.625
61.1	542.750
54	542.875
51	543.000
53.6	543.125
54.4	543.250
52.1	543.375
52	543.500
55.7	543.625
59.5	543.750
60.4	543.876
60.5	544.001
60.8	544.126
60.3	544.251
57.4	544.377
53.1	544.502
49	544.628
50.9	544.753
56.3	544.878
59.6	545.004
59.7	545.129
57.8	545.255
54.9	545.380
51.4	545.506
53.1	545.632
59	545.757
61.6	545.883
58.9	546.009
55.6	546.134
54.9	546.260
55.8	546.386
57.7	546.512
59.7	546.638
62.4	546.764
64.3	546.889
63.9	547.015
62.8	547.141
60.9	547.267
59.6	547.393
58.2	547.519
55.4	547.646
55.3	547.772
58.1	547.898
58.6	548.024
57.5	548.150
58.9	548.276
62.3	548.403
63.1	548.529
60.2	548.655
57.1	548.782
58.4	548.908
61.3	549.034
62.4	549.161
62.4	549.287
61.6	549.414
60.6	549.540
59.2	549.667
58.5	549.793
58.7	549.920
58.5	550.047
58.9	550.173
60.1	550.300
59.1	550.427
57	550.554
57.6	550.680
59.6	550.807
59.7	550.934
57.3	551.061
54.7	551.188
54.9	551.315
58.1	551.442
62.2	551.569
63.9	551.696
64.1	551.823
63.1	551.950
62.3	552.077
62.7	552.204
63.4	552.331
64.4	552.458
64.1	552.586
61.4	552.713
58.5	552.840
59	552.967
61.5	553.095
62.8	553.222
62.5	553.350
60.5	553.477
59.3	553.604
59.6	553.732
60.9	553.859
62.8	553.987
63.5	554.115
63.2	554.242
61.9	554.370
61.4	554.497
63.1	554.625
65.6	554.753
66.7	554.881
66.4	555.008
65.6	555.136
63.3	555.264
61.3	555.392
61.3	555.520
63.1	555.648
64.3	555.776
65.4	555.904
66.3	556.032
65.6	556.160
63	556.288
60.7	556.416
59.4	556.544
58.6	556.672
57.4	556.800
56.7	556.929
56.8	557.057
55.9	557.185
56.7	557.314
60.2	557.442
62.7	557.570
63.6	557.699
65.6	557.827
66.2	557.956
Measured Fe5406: 0.32 nm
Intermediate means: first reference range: 60.1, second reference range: 60.9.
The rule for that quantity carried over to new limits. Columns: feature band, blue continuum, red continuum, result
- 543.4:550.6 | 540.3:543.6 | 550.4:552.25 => -0.050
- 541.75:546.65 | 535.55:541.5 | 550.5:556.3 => 0.058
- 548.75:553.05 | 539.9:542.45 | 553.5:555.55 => 0.062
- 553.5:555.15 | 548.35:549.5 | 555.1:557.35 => -0.049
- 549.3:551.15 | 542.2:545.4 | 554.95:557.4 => 0.003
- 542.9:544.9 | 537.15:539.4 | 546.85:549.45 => 0.128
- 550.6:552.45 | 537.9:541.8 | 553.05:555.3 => 0.034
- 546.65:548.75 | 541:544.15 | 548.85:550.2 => -0.014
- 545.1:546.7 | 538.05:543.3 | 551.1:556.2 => 0.050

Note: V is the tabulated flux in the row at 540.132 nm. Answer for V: 58.6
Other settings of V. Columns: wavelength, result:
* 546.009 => 58.9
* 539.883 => 51.8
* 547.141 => 62.8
